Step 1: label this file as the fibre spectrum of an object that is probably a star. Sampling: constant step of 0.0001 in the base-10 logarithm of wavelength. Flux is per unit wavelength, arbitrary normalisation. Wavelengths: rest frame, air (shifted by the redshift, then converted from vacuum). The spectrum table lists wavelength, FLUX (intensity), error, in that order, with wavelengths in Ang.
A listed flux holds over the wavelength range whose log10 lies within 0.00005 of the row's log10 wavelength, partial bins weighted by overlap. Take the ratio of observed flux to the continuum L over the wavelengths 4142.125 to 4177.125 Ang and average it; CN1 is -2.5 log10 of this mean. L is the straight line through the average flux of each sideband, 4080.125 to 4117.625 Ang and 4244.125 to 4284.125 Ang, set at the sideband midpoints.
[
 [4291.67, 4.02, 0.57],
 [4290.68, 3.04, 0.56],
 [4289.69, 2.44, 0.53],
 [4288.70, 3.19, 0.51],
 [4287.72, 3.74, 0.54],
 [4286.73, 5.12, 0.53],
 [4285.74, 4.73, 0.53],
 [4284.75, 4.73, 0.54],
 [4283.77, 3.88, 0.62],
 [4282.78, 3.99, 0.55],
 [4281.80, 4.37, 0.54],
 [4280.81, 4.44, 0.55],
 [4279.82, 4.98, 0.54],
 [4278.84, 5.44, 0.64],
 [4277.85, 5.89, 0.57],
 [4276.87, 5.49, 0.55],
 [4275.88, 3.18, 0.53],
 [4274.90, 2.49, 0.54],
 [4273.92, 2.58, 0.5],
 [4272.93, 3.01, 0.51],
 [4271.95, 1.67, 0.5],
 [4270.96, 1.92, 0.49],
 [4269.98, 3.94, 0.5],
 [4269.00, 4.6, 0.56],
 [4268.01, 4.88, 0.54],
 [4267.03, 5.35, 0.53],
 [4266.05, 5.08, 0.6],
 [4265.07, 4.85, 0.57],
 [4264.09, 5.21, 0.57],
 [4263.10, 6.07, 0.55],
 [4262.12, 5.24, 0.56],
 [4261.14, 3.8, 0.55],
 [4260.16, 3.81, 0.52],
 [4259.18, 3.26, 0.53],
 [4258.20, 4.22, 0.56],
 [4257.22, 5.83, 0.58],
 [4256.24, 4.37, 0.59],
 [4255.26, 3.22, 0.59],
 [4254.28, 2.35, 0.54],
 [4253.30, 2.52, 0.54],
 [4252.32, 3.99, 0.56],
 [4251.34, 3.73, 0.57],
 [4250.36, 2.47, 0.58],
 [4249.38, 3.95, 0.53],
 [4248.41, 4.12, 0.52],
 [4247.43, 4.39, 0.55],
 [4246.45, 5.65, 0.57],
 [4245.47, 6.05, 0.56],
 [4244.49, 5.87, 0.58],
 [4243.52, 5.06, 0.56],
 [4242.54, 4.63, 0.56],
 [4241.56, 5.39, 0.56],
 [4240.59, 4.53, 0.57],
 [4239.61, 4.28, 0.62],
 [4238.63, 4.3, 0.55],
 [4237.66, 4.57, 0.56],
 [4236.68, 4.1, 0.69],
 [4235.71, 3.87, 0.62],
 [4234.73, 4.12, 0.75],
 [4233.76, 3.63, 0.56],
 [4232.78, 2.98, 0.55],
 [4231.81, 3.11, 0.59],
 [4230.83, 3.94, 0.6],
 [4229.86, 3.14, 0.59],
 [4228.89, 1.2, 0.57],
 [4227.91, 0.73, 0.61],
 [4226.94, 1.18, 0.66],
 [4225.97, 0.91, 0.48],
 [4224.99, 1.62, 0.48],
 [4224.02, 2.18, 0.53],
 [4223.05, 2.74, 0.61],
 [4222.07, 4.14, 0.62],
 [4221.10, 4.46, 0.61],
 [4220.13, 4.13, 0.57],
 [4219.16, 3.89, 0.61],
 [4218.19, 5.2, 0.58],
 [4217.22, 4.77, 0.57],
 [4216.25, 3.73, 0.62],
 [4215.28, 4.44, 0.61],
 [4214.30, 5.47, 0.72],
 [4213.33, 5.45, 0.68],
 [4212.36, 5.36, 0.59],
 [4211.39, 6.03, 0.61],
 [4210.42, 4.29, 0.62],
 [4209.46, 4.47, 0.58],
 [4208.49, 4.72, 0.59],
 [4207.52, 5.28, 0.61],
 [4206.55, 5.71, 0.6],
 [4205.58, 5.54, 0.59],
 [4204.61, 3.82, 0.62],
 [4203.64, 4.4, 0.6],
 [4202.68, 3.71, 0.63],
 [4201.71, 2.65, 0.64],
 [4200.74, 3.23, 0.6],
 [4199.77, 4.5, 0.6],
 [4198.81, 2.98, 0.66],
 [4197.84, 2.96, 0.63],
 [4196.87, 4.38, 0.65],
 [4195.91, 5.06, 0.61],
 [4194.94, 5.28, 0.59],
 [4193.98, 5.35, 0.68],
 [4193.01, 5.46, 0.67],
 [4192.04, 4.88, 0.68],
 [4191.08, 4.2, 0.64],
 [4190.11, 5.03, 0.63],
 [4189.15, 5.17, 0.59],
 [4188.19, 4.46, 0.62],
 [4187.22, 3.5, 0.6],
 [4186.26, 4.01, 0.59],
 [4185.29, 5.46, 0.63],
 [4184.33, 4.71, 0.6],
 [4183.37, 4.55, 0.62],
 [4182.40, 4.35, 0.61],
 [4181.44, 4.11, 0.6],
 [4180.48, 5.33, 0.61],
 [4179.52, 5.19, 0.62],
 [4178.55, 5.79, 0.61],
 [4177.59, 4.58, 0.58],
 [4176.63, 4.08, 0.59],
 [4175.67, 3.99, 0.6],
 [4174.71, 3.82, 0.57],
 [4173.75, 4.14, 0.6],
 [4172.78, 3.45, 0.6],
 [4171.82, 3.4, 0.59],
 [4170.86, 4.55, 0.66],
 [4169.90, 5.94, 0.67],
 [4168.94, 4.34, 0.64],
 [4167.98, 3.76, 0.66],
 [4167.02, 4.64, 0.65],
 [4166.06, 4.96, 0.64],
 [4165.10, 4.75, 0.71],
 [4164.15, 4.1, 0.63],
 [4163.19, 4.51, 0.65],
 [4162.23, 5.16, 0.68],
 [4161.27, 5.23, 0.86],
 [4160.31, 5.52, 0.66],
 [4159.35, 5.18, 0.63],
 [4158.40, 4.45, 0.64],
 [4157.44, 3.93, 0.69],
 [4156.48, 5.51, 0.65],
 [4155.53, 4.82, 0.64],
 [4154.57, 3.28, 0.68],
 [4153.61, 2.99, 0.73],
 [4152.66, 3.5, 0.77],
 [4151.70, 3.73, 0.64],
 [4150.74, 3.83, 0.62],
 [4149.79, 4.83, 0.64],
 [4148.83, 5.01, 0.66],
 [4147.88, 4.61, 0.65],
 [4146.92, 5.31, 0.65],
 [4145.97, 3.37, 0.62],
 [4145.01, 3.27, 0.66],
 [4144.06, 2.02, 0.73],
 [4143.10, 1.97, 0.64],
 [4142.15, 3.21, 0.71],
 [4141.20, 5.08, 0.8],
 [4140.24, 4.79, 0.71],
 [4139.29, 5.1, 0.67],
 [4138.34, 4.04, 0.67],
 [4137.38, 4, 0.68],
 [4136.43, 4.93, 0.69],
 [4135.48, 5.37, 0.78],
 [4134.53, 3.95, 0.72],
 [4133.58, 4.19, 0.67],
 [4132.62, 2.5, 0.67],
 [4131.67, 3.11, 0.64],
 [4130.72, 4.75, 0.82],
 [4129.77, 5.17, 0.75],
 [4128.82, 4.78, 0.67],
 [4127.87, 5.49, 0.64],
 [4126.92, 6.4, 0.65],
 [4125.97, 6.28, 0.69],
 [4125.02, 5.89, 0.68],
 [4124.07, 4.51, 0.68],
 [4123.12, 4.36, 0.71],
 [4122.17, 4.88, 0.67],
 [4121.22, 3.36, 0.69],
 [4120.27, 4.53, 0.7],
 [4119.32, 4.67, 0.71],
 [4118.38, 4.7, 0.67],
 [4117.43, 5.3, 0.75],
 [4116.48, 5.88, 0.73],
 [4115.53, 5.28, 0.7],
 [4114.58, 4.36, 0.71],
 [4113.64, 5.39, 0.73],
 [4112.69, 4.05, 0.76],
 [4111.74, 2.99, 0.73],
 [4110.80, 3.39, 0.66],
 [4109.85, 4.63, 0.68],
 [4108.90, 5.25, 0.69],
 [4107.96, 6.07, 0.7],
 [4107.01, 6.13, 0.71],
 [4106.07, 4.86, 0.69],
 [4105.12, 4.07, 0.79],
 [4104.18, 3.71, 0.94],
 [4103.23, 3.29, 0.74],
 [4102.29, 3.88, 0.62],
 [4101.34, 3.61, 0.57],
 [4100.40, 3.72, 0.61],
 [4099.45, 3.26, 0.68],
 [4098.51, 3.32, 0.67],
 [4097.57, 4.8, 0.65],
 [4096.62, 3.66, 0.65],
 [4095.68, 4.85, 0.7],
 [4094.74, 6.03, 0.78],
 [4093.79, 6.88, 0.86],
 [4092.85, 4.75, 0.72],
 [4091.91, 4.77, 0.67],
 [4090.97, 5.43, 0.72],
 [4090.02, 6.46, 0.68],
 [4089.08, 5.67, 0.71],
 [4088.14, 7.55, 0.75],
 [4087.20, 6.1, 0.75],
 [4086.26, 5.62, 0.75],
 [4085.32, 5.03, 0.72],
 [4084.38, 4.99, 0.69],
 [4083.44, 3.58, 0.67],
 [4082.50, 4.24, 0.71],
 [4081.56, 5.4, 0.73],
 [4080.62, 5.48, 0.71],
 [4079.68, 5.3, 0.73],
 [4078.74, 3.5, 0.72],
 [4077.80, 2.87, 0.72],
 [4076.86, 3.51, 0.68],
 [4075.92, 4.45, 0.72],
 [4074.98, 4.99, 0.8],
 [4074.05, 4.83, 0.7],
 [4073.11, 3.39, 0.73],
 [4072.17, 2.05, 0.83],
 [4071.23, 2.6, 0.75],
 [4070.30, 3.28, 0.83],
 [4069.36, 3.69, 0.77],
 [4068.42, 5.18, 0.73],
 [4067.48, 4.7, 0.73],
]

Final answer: 0.10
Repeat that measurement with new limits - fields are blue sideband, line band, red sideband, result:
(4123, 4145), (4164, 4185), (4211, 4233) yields -0.13 mag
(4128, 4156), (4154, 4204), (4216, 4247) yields -0.14 mag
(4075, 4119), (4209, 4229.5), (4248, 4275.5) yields 0.13 mag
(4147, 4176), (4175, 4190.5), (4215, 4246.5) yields -0.11 mag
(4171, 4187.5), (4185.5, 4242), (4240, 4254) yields 0.09 mag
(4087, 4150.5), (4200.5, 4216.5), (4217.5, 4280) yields -0.13 mag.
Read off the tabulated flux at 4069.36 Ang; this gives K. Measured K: 3.69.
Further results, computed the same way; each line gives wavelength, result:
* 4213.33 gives 5.45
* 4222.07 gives 4.14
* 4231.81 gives 3.11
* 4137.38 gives 4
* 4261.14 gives 3.8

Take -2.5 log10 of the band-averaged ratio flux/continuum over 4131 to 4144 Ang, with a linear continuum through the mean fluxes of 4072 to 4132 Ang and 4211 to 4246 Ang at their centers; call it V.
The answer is 0.14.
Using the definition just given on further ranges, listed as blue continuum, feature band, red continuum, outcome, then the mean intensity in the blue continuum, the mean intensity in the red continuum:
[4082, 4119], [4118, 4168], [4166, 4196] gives 0.06 mag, 4.81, 4.6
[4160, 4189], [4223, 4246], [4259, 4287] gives 0.23 mag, 4.55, 4.28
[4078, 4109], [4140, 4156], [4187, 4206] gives 0.19 mag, 4.86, 4.33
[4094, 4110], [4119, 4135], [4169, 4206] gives -0.05 mag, 4.46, 4.42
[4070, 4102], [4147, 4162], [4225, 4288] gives -0.03 mag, 4.59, 3.99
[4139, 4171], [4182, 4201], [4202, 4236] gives -0.11 mag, 4.33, 3.83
